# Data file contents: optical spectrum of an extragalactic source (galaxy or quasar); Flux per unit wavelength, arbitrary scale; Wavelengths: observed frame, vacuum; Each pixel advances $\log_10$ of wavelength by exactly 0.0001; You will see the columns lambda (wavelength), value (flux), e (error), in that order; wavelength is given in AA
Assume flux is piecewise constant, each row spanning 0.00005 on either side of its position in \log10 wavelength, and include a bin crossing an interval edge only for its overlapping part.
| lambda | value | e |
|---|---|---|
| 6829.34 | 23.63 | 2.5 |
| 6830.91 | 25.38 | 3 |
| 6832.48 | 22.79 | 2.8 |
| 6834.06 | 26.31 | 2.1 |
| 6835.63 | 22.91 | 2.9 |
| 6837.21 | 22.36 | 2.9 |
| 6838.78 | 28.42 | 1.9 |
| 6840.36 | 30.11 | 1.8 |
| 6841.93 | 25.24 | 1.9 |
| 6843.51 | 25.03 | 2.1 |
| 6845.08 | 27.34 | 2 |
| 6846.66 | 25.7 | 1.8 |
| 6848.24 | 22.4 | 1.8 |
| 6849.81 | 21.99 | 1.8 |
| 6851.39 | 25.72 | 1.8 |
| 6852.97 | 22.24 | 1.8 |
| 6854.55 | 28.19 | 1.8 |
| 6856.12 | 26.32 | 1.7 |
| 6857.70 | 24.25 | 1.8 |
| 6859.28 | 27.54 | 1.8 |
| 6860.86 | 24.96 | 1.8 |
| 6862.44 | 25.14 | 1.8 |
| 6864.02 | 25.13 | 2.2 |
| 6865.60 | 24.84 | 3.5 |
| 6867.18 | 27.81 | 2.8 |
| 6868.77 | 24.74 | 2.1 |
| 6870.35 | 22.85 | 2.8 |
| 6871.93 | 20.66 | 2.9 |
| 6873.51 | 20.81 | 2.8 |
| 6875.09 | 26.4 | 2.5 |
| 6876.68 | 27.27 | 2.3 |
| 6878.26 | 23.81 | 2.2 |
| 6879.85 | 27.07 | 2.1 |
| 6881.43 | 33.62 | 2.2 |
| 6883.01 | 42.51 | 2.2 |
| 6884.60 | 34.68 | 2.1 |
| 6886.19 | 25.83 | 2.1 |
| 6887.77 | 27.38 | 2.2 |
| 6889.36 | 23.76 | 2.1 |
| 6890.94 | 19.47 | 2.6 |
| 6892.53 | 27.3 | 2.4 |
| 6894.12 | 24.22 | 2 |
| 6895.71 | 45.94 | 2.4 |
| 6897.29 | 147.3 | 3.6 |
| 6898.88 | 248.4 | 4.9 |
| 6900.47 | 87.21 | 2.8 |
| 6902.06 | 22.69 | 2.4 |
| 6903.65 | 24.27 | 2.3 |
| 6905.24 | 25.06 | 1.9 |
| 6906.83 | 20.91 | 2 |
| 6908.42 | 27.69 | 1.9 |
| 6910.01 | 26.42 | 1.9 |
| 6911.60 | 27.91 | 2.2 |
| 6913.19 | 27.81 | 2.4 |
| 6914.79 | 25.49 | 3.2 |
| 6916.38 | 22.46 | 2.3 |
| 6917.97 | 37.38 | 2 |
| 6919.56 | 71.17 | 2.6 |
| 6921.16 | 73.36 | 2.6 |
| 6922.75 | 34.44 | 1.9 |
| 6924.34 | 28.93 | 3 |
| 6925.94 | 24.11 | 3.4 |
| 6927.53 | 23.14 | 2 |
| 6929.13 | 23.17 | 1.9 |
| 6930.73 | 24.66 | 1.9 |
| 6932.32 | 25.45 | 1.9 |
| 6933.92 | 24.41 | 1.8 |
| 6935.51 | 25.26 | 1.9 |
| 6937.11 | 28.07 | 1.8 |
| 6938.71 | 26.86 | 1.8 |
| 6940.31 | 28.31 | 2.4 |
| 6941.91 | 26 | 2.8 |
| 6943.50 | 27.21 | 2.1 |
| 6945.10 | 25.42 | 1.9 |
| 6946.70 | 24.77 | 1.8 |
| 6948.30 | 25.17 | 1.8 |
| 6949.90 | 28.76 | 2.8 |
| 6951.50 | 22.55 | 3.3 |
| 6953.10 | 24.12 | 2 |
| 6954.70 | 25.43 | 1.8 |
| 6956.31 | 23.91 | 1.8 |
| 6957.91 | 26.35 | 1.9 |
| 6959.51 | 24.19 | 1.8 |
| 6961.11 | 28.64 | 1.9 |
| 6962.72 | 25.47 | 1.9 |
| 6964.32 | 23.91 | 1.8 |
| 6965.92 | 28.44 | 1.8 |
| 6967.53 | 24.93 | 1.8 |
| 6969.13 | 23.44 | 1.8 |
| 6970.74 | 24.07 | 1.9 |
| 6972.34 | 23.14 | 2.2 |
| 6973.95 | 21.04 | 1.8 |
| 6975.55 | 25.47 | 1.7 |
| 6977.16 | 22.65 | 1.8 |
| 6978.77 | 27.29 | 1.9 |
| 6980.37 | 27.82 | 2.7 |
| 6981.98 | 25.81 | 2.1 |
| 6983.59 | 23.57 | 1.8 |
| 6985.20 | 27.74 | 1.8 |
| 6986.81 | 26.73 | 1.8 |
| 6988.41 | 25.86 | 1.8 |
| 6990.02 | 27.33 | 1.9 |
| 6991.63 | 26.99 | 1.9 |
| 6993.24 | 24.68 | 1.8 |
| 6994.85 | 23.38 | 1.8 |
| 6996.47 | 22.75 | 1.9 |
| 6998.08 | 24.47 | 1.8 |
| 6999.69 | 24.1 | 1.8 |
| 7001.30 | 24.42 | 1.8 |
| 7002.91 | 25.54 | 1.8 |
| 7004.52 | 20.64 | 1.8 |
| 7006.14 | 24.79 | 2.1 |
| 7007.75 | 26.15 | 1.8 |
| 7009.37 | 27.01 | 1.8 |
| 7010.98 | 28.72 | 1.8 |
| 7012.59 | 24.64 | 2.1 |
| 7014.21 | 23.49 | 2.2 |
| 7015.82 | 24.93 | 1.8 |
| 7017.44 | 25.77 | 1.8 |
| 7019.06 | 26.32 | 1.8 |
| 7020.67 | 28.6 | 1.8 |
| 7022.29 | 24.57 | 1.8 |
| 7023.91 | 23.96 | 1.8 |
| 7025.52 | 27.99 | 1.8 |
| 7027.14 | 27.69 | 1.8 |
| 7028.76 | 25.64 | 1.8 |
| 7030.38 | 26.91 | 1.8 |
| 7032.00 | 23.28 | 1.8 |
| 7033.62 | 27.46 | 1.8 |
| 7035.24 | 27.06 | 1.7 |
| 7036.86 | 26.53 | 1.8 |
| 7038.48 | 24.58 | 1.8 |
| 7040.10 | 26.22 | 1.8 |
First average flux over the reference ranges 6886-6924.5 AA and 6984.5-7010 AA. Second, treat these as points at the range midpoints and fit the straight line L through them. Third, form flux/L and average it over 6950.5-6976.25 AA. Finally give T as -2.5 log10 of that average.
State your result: 0.32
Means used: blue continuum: 47.5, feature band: 24.7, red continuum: 25.1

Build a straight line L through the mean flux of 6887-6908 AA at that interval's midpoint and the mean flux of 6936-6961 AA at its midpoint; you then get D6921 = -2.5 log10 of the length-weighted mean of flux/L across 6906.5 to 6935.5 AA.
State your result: 0.31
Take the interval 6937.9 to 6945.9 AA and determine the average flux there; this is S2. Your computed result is 26.8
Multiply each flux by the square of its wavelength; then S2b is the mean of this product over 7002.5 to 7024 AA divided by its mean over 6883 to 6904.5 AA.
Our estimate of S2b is 0.46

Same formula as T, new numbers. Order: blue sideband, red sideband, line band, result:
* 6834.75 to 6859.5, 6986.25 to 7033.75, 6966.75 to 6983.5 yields 0.04 mag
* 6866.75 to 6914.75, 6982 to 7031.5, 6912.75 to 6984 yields 0.18 mag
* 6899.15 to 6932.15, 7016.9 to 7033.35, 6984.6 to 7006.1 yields 0.17 mag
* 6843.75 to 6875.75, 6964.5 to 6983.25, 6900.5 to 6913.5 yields -0.17 mag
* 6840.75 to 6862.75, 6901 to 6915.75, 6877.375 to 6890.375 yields -0.15 mag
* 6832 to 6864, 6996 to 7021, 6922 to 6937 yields -0.04 mag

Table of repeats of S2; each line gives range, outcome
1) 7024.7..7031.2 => 27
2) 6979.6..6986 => 26.2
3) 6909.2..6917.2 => 26.1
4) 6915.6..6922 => 51.1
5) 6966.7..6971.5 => 24.1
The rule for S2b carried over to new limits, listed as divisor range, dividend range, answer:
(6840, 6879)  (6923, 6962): 1.05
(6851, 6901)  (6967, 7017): 0.65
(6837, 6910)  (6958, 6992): 0.75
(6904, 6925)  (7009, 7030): 0.78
